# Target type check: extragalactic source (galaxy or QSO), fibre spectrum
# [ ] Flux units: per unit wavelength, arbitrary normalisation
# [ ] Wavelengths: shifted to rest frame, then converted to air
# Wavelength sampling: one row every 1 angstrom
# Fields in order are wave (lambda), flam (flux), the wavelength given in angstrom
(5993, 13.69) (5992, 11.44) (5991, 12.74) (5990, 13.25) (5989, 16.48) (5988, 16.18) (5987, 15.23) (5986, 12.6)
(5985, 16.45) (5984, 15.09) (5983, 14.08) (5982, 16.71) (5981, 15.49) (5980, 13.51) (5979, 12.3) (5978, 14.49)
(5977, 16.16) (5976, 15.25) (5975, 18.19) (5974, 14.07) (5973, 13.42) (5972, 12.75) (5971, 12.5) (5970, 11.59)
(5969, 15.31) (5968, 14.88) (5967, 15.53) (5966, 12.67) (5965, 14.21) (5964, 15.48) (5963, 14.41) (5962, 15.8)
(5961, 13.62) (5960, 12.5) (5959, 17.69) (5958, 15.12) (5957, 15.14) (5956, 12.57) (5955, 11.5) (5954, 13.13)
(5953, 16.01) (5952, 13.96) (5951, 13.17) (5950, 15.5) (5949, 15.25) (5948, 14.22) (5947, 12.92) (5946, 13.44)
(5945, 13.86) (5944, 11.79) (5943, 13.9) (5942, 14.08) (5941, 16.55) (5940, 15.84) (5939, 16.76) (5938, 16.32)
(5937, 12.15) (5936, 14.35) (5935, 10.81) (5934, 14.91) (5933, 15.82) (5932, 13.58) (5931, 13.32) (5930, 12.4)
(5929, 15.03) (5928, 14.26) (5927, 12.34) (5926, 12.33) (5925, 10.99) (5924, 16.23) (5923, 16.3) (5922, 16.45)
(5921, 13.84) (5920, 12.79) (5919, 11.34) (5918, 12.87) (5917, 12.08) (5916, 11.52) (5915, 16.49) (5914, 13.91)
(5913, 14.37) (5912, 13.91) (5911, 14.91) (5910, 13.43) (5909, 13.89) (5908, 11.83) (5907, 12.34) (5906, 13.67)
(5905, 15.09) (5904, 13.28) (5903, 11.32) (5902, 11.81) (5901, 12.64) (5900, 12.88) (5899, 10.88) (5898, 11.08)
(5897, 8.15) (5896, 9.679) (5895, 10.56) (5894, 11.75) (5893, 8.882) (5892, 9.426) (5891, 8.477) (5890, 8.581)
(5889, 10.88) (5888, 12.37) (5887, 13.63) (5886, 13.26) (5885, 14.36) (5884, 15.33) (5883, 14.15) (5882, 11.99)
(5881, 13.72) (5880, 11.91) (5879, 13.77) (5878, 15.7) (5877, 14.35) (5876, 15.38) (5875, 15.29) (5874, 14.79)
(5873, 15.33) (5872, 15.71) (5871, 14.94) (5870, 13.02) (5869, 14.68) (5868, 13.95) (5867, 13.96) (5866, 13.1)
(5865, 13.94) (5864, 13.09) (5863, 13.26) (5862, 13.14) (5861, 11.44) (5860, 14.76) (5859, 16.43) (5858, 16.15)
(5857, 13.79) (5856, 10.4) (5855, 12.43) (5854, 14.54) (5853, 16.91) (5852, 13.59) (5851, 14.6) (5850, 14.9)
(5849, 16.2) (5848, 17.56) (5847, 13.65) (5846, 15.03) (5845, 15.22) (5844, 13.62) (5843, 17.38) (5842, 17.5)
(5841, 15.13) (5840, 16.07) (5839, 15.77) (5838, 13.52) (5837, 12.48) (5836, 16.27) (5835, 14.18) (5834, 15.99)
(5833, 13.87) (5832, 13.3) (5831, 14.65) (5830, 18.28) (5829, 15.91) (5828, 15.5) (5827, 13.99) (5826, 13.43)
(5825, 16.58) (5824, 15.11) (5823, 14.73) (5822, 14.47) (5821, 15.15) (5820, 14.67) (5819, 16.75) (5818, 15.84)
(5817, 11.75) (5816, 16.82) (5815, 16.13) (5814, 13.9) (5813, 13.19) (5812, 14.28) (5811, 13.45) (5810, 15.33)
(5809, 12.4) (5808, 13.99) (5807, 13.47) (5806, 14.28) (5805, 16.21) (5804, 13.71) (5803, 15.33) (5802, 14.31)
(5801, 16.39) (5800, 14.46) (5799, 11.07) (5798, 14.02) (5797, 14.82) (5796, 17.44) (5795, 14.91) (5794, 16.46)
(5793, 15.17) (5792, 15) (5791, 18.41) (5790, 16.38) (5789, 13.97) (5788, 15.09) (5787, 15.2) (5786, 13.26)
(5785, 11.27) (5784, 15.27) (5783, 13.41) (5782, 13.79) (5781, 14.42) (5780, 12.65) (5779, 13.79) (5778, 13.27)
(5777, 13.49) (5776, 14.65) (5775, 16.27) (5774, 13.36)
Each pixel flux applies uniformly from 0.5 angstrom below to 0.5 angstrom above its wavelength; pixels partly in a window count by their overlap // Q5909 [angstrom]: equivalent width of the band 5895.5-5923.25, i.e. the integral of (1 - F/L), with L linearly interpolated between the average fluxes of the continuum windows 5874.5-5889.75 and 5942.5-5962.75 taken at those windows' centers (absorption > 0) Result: 1.8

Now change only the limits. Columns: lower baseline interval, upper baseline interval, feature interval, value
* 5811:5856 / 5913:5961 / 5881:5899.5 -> 3.92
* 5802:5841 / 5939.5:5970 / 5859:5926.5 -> 6.61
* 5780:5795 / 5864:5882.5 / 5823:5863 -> -1.30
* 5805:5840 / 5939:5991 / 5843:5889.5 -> 1.49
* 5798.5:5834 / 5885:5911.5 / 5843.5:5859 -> -1.39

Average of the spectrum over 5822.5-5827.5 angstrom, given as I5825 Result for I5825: 14.8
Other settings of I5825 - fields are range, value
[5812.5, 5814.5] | 13.5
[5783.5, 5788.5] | 14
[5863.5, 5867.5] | 13.5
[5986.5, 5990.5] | 15.3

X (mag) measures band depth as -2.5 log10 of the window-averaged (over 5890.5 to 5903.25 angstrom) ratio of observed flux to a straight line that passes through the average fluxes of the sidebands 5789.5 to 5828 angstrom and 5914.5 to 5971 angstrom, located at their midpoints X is 0.330 mag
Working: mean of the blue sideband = 14.8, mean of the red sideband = 14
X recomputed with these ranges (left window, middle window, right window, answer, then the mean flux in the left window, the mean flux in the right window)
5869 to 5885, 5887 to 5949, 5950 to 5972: 0.10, 14.4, 14.1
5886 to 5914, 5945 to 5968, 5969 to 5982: -0.05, 11.9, 14.3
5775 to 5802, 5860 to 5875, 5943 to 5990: 0.04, 14.6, 14.4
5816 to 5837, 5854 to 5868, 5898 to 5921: 0.05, 15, 13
